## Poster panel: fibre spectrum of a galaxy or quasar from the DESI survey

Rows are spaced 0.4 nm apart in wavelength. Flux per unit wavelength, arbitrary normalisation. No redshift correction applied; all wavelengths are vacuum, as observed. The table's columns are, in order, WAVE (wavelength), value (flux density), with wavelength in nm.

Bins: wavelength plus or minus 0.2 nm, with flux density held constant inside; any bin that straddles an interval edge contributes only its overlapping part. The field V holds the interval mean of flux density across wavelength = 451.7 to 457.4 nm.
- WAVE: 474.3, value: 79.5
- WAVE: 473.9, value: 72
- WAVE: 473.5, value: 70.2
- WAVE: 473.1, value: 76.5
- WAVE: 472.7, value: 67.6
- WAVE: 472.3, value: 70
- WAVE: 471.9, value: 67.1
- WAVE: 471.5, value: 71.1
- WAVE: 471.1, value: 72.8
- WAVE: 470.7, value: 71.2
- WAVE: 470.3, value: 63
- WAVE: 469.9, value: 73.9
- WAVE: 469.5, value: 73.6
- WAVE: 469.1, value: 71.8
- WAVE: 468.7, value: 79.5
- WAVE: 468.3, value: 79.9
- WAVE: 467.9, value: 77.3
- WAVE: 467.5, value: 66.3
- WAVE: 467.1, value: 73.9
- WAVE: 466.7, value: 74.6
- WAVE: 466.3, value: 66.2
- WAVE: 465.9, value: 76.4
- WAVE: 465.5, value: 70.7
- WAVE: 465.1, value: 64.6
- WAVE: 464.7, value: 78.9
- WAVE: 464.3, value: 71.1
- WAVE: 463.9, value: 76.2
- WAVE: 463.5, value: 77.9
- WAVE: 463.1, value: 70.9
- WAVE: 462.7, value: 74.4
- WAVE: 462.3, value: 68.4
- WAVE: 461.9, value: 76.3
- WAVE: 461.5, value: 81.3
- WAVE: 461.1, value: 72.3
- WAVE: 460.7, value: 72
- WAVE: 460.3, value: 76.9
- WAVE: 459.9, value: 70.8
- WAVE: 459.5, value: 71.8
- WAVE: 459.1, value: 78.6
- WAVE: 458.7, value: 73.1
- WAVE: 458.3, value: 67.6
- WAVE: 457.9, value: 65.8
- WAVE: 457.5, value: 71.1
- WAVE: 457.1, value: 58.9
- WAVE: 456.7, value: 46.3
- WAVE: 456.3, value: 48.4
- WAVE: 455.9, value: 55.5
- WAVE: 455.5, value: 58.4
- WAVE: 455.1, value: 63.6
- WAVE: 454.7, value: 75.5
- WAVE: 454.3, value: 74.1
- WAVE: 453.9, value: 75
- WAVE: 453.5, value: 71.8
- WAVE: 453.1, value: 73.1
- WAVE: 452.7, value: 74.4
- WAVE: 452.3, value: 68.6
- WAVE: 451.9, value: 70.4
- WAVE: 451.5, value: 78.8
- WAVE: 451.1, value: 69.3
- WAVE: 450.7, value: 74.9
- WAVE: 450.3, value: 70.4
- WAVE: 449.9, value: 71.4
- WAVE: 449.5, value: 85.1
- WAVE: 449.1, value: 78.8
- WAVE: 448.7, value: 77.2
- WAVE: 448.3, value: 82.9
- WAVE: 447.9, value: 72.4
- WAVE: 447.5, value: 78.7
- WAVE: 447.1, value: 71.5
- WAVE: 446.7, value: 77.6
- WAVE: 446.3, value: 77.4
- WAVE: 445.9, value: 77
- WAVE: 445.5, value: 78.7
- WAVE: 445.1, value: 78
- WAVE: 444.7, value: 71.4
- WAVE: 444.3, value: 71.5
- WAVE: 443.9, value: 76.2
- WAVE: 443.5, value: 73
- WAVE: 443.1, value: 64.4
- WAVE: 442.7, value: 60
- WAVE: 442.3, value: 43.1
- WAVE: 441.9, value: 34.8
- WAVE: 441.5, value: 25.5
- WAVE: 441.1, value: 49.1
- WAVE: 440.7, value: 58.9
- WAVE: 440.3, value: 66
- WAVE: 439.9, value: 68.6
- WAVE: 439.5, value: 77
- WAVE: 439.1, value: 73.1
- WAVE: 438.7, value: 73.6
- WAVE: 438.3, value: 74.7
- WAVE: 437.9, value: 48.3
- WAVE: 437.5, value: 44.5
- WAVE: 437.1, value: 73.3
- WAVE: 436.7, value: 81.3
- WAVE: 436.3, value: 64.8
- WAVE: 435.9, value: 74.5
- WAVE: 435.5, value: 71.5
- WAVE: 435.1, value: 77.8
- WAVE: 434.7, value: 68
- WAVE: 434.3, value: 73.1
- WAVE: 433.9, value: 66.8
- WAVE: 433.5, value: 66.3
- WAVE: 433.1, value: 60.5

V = 65.4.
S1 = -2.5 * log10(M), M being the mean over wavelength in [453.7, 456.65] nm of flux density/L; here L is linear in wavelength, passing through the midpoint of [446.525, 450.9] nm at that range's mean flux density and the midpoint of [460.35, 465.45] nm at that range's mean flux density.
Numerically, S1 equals 0.185 mag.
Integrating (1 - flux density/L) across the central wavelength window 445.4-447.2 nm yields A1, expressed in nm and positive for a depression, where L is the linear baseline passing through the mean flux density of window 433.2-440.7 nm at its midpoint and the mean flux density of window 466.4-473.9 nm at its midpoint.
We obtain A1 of -0.179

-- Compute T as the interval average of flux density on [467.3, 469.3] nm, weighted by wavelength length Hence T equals 75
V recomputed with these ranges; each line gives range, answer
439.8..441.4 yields 58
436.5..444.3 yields 61.6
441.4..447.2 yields 65.9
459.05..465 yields 74.3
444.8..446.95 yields 77.3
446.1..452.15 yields 75.7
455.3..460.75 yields 65.2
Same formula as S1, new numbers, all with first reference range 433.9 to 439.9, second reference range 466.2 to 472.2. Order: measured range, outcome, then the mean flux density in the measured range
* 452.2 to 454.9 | -0.04 mag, 73.4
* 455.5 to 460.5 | 0.10 mag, 65.1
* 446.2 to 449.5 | -0.10 mag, 77.5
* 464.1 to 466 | 0.00 mag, 72.1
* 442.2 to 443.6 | 0.16 mag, 60.4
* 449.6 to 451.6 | -0.04 mag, 73.3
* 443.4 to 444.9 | -0.04 mag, 73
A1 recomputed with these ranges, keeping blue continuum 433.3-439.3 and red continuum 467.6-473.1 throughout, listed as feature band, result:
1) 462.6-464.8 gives -0.10 nm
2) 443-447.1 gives -0.29 nm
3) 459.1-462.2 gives -0.14 nm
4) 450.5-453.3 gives -0.10 nm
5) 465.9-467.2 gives 0.00 nm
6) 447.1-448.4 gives -0.12 nm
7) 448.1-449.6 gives -0.23 nm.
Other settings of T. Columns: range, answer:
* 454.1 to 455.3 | 71.1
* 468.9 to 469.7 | 72.7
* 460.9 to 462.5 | 74.6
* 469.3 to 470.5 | 70.2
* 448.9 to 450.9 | 76.1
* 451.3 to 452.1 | 74.6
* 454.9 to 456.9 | 54.4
